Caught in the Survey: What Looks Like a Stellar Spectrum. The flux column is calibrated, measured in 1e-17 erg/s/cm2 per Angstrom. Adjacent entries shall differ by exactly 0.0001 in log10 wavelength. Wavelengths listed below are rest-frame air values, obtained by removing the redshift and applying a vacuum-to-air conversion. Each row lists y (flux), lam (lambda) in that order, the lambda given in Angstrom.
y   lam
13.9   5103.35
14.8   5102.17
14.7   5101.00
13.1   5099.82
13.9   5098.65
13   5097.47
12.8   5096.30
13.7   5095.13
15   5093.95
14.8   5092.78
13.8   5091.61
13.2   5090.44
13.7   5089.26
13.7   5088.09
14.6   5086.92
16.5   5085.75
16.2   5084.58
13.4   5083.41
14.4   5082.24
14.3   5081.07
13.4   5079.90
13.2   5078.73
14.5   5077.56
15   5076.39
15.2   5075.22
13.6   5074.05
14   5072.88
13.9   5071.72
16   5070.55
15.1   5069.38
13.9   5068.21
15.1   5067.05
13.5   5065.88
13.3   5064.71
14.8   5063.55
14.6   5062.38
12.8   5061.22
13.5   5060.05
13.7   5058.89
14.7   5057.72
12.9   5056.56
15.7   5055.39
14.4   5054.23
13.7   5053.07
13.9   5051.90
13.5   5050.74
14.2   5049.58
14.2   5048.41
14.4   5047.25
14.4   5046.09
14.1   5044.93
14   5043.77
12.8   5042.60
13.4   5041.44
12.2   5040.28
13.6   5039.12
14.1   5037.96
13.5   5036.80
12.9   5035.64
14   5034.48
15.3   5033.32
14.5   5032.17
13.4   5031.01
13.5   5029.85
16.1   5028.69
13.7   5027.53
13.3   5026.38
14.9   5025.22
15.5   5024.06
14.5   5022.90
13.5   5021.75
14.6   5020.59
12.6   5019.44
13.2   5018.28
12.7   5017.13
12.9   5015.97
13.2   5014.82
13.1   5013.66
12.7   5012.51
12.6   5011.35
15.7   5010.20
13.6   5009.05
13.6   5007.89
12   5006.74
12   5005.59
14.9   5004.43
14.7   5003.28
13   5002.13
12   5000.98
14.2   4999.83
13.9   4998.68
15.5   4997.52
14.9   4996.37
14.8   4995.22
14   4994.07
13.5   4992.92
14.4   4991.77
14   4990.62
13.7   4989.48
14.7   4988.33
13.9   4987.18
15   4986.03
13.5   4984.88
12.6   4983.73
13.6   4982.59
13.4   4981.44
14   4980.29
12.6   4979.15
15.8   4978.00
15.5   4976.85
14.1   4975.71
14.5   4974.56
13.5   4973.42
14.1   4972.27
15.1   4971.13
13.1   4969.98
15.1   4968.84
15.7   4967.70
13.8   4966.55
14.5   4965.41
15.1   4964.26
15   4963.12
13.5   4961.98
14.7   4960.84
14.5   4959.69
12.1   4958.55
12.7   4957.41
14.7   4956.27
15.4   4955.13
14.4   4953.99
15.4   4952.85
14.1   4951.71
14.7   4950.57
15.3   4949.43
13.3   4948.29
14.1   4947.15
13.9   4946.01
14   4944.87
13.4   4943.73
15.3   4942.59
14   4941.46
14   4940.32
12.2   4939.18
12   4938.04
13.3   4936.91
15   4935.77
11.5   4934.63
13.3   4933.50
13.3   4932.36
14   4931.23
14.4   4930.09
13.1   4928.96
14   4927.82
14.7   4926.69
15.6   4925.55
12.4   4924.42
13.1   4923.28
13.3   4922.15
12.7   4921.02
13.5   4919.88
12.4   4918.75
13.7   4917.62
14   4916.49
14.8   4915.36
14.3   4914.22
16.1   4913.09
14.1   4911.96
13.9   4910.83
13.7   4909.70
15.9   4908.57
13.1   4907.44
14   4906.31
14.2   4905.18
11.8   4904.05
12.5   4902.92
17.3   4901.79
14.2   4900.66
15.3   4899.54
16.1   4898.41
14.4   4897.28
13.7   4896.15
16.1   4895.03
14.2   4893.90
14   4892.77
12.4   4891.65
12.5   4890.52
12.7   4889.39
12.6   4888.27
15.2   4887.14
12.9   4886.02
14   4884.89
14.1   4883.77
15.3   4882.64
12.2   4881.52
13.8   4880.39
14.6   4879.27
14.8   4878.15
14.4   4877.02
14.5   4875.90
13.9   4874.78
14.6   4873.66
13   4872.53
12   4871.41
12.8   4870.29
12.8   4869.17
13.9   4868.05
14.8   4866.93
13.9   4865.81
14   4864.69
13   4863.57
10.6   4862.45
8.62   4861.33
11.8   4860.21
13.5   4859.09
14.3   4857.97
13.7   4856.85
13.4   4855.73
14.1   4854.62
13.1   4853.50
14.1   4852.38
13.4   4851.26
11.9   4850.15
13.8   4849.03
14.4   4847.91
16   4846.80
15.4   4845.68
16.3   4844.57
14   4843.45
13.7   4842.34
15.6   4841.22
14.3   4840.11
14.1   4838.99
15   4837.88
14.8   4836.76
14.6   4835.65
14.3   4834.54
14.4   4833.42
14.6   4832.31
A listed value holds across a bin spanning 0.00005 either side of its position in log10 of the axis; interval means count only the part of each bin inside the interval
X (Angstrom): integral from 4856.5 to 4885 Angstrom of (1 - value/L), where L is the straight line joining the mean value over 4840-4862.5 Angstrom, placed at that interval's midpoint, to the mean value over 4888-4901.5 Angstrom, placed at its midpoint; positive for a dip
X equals 0.96 Angstrom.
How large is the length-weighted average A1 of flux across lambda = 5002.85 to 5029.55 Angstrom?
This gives 13.7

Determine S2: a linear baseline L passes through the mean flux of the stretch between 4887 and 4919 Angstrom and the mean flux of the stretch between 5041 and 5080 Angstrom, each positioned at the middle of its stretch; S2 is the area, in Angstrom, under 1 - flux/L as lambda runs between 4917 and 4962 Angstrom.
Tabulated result 1.1 Angstrom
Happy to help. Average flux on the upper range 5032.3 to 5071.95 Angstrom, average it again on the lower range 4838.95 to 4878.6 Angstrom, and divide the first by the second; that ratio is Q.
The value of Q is 1.0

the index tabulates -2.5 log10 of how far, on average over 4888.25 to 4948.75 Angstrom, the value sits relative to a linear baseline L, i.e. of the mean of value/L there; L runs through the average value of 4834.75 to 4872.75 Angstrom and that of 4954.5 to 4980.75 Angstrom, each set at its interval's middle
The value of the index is 0.01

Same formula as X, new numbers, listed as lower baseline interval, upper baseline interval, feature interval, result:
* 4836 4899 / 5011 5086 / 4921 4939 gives 0.5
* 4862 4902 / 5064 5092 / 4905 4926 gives 0.1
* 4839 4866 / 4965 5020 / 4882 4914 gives -1.0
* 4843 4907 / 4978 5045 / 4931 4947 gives 0.3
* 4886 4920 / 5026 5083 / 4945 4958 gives -0.3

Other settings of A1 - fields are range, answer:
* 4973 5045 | 13.8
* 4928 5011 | 14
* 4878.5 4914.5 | 14.1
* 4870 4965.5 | 13.9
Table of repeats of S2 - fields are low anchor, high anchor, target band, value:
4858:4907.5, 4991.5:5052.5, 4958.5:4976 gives -0.8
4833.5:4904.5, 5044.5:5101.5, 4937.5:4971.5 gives -0.4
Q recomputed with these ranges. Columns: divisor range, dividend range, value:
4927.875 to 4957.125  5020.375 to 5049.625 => 1.01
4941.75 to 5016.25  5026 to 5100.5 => 1.00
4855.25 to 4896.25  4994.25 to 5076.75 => 1.03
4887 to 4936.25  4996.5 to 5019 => 0.97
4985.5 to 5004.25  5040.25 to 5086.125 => 1.00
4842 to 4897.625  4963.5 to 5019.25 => 1.02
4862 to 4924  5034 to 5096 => 1.02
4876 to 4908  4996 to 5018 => 0.96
